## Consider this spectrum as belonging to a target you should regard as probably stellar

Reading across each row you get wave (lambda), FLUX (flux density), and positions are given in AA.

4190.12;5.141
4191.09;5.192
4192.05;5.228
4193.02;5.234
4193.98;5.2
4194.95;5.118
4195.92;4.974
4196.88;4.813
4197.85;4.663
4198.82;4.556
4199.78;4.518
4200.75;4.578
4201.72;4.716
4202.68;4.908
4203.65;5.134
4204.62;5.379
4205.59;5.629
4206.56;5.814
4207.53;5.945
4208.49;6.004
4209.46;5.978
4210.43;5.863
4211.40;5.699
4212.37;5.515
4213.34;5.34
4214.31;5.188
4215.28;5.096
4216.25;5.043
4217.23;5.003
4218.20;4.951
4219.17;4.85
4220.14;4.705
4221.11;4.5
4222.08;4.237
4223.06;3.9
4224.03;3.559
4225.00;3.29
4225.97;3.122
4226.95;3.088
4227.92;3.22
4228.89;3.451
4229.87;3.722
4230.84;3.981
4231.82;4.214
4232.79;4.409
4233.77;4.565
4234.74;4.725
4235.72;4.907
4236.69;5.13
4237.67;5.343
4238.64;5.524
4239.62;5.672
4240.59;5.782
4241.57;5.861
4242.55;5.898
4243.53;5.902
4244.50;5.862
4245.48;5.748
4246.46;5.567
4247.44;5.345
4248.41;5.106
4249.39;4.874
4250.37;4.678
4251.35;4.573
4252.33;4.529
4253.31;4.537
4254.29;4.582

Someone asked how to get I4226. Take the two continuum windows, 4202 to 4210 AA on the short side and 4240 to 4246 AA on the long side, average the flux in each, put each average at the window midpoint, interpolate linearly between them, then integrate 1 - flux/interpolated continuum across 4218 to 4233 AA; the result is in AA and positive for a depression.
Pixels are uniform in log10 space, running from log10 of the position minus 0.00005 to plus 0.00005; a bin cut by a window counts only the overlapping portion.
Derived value 4.7 AA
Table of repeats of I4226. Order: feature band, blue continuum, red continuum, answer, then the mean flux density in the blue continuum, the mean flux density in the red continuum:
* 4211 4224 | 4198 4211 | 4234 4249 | 1.2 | 5.3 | 5.47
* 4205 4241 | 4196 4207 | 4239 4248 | 3.8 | 4.97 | 5.73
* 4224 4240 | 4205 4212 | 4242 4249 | 4.1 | 5.84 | 5.62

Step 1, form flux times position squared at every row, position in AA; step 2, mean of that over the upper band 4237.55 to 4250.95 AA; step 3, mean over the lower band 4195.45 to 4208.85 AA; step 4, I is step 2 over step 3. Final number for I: 1.1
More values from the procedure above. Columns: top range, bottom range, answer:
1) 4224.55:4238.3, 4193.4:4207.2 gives 0.83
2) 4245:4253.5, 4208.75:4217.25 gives 0.94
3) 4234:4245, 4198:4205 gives 1.16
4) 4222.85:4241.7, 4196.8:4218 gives 0.84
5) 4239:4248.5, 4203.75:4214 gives 1.02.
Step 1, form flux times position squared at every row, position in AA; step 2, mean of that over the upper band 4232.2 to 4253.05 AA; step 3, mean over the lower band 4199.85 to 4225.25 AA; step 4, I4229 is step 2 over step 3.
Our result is 1.1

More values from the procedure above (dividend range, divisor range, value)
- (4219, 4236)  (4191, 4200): 0.82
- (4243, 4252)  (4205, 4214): 0.94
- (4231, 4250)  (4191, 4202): 1.10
